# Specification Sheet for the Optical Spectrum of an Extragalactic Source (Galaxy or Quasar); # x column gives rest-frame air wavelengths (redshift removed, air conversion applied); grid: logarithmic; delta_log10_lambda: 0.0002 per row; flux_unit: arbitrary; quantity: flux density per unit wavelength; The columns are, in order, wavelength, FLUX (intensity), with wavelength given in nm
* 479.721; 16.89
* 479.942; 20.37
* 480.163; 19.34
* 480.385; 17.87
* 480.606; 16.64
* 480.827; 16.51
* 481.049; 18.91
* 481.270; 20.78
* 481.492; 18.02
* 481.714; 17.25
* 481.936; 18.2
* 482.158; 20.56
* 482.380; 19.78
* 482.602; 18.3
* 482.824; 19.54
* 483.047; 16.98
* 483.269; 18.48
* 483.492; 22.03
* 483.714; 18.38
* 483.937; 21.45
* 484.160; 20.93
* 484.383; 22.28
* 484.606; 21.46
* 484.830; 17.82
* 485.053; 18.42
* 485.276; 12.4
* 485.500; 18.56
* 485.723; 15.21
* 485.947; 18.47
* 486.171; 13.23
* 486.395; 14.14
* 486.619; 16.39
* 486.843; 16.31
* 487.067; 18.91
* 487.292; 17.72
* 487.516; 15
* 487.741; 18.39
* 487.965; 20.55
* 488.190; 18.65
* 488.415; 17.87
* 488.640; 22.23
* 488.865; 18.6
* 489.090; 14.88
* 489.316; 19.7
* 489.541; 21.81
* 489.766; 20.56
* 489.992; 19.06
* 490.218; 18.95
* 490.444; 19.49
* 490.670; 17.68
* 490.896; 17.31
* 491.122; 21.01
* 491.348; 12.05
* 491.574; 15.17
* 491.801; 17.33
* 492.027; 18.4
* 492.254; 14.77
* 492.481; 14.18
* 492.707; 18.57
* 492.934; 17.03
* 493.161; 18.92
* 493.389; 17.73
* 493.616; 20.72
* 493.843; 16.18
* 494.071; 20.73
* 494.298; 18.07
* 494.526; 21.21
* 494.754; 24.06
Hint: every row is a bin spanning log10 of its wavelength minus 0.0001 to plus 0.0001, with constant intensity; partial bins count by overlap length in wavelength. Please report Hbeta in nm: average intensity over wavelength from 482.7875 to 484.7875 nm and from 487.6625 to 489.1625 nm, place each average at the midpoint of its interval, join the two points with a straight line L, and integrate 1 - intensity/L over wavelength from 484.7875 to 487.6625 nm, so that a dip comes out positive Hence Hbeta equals 0.46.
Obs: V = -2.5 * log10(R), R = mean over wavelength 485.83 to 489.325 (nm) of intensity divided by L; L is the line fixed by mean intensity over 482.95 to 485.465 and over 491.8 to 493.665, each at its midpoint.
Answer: 0.06 mag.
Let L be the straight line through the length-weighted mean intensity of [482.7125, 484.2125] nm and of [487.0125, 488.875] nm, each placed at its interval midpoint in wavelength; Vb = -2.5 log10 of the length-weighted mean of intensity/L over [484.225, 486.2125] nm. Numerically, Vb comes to 0.09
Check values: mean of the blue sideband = 19.6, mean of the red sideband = 18.7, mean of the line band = 17.8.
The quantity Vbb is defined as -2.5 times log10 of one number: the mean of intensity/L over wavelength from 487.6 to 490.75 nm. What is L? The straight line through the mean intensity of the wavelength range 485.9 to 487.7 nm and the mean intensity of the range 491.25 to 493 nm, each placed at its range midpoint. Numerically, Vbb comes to -0.19 mag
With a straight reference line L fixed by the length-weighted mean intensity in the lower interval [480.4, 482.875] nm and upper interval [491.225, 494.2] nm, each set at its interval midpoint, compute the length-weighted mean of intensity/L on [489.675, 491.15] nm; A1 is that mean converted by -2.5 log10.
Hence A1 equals -0.10 mag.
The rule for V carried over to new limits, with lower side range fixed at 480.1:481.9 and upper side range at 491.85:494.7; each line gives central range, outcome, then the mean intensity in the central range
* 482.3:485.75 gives -0.05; 19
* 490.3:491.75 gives 0.06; 17.2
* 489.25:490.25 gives -0.11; 20.1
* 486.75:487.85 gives 0.05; 17.3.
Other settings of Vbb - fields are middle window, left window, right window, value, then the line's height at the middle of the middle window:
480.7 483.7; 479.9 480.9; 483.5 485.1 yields 0.014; 19.1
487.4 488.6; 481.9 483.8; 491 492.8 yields -0.045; 17.6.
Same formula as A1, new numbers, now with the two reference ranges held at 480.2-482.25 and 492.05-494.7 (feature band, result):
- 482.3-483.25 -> -0.018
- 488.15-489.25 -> -0.015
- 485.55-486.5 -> 0.178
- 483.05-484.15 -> -0.090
